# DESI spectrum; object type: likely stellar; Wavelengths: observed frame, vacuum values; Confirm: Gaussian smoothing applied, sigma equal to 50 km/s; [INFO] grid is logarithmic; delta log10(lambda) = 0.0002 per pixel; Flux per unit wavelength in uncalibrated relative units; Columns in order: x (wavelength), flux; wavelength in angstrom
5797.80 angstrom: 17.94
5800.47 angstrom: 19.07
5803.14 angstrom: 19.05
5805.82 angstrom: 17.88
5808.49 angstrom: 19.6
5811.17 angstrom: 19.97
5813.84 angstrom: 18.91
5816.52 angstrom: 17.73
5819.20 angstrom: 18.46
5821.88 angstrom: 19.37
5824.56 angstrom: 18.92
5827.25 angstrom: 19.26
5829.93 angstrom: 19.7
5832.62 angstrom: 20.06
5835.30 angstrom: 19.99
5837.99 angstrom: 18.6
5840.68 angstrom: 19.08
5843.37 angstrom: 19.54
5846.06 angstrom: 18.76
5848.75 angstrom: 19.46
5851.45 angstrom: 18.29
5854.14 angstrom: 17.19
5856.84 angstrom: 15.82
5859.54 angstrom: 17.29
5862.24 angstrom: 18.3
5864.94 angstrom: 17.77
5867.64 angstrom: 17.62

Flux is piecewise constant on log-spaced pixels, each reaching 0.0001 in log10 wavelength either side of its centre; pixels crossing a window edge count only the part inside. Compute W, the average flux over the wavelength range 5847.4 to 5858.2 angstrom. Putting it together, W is 17.7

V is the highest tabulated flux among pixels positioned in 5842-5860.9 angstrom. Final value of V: 19.54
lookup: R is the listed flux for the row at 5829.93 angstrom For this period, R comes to 19.7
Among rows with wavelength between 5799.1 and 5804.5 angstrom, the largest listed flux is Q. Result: 19.07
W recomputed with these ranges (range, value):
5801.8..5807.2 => 18.5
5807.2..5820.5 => 18.9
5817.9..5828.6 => 19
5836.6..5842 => 18.8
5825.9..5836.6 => 19.7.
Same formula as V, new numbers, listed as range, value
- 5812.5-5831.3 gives 19.7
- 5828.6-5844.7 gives 20.06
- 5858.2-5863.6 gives 18.3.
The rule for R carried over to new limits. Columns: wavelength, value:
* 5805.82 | 17.88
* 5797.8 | 17.94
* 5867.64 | 17.62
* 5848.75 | 19.46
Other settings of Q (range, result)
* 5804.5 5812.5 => 19.97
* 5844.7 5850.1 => 19.46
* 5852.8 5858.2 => 17.19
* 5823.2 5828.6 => 19.26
